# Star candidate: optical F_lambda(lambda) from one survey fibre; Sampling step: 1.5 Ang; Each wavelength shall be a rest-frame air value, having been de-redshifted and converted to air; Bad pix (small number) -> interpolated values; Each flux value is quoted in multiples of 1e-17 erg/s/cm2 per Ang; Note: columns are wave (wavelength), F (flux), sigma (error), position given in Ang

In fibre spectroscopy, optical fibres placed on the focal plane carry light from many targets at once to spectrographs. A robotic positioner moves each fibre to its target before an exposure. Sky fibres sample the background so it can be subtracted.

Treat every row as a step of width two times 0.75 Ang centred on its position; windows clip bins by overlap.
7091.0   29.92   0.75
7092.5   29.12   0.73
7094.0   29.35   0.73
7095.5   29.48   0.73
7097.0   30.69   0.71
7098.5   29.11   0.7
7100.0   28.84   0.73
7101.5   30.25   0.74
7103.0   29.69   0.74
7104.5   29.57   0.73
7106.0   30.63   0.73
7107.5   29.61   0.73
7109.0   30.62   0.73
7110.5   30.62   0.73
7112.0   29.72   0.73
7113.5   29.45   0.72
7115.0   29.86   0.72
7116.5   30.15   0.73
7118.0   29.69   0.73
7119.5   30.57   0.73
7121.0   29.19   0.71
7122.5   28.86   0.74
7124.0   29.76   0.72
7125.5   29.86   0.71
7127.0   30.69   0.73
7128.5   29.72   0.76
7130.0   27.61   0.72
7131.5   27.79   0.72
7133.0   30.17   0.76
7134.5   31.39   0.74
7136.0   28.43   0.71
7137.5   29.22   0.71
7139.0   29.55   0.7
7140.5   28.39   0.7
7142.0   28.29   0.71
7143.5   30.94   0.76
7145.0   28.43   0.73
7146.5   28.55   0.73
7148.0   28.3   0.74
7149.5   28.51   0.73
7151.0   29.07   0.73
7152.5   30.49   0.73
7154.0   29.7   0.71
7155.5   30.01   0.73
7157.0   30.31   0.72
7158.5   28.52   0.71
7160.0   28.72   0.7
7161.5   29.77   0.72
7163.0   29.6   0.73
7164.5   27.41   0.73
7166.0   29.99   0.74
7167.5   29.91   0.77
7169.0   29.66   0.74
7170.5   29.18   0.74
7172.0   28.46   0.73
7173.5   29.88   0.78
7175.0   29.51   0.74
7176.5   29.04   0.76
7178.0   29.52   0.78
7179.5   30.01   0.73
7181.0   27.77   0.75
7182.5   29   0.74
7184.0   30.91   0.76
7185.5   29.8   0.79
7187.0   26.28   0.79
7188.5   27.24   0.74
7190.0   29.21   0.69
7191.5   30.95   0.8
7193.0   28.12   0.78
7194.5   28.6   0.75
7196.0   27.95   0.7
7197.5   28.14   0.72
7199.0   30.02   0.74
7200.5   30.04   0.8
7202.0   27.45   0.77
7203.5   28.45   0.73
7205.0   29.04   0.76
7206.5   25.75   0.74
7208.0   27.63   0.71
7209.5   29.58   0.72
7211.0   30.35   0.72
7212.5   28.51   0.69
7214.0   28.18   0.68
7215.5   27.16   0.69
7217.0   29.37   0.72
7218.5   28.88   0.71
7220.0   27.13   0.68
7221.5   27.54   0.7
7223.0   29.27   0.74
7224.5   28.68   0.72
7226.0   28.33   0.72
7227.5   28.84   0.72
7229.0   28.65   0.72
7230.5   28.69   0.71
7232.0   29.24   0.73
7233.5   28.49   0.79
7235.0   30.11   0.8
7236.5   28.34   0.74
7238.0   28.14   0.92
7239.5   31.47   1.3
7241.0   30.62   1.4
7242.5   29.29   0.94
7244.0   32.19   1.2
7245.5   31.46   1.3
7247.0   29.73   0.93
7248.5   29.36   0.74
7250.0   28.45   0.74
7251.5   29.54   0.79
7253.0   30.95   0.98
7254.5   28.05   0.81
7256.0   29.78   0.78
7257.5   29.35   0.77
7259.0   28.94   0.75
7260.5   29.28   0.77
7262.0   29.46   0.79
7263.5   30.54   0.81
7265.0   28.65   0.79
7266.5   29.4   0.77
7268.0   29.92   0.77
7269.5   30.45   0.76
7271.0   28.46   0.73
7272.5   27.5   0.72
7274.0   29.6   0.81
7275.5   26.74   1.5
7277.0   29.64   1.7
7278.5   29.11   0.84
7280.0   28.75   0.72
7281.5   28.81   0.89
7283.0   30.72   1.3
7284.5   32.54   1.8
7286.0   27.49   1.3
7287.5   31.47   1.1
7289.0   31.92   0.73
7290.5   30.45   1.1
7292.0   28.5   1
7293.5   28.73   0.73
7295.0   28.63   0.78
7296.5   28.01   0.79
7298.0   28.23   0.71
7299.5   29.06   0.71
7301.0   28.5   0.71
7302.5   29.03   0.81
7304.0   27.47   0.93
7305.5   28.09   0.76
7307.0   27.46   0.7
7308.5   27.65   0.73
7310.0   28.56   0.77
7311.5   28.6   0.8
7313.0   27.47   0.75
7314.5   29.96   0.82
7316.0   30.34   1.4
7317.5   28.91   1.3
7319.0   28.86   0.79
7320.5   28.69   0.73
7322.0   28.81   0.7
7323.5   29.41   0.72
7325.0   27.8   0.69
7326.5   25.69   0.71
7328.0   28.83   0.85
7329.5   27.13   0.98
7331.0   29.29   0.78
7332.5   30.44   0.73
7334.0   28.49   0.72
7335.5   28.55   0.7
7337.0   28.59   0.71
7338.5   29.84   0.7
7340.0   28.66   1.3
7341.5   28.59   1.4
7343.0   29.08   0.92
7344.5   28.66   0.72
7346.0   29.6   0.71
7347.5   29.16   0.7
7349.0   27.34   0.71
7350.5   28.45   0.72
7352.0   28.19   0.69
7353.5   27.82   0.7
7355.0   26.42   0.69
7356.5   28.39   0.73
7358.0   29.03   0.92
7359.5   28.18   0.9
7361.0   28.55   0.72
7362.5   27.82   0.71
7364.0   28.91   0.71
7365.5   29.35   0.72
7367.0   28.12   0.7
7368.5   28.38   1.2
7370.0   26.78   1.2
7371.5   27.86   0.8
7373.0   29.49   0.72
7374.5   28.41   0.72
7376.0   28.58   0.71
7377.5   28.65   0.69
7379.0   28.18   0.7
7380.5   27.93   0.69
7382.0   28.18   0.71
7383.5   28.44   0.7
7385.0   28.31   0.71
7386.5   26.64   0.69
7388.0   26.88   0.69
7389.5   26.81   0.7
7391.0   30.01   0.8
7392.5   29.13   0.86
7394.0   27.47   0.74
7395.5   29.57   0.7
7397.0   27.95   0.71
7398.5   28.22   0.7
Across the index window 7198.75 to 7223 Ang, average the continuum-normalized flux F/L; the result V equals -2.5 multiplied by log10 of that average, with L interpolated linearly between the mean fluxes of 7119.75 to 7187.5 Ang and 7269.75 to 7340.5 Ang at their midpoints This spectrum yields 0.03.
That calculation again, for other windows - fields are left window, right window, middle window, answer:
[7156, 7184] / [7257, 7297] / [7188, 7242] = 0.02 mag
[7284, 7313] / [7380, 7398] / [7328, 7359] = 0.00 mag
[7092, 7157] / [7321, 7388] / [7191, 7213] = 0.02 mag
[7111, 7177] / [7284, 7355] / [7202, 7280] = 0.00 mag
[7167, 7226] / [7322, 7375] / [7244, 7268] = -0.04 mag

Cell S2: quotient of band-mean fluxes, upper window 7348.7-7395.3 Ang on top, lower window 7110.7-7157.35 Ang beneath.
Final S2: 0.96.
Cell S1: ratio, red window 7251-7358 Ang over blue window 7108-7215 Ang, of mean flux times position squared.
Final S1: 1.03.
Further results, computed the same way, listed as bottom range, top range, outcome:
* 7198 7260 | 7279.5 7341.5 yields 1.02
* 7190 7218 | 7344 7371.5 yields 1.03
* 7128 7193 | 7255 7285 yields 1.04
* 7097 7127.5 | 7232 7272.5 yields 1.03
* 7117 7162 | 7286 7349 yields 1.03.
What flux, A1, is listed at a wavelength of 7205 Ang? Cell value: 29.04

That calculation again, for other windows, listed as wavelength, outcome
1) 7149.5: 28.51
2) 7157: 30.31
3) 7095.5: 29.48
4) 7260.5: 29.28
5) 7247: 29.73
